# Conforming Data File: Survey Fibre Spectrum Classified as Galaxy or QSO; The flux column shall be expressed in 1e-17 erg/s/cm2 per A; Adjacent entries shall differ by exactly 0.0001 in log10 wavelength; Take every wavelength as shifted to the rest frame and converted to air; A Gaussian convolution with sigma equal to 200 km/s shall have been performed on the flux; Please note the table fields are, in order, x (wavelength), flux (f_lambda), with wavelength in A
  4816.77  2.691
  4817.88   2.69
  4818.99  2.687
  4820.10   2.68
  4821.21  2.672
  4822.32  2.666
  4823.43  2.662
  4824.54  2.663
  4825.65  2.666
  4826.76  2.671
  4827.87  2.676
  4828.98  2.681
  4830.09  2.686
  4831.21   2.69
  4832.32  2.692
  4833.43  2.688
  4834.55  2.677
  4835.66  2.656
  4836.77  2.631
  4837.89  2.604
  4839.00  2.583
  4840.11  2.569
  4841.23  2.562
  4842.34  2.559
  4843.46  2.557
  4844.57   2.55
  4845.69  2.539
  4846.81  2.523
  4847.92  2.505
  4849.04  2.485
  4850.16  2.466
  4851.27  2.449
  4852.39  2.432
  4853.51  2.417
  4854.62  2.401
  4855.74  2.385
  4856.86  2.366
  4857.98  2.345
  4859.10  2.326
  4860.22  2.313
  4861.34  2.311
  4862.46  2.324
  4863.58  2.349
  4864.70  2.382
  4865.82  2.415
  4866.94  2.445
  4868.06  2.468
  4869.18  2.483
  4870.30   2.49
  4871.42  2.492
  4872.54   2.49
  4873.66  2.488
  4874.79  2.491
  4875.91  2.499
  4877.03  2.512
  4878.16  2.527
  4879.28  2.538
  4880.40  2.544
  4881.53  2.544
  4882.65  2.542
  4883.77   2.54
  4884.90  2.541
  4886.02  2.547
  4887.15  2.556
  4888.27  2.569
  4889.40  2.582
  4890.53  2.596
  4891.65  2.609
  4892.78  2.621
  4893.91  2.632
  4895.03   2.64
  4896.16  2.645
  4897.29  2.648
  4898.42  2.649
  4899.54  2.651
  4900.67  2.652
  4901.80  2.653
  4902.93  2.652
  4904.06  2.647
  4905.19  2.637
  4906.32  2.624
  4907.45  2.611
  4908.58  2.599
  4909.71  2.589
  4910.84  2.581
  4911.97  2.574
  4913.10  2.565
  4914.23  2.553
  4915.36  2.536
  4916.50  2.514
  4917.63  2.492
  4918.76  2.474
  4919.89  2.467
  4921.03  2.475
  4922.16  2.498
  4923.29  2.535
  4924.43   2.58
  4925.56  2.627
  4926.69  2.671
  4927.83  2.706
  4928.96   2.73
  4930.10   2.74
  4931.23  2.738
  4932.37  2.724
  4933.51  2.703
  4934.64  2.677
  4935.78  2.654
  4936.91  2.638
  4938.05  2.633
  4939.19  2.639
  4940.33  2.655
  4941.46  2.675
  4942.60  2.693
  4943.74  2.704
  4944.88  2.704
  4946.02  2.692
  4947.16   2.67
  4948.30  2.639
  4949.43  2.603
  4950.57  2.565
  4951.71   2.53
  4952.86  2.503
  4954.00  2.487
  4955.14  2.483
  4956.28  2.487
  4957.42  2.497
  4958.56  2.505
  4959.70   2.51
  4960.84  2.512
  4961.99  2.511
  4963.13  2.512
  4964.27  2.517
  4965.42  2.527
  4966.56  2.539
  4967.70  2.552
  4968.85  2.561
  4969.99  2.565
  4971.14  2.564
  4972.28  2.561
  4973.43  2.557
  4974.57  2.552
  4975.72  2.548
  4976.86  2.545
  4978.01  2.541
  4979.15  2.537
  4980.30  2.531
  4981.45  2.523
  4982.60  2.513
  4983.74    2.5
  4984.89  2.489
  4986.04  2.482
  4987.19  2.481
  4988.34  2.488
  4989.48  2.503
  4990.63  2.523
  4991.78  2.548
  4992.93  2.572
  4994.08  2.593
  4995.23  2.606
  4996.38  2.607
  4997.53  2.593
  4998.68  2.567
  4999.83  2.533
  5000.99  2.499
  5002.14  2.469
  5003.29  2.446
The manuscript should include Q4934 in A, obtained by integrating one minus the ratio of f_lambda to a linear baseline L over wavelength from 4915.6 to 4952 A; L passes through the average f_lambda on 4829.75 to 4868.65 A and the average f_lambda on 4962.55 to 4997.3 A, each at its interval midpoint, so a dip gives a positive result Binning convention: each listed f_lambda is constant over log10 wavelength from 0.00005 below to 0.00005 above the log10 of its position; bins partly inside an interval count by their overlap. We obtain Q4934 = -1.5 A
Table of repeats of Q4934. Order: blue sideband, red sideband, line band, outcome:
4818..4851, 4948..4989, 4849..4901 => 1.87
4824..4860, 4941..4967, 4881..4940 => -1.04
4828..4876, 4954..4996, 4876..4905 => -0.96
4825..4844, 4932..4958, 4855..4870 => 1.44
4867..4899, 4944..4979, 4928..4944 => -0.84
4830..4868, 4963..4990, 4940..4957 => -0.56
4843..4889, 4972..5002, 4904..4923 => -0.44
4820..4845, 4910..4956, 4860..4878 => 1.30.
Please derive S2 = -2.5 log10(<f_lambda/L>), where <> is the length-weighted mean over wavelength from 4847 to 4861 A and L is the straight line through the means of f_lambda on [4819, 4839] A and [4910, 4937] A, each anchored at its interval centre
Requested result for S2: 0.10 mag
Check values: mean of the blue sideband 2.67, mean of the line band 2.41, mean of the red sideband 2.6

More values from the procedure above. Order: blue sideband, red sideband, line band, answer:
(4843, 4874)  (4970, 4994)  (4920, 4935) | -0.06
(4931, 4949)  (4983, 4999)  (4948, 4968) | 0.04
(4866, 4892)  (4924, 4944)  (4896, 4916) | -0.01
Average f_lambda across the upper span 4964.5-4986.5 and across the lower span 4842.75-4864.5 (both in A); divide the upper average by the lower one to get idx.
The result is 1.0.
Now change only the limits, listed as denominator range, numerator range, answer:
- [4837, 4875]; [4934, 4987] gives 1.04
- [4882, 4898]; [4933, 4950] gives 1.03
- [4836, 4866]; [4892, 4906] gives 1.07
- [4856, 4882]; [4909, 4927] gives 1.04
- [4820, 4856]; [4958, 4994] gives 0.98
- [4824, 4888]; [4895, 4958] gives 1.04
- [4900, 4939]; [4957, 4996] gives 0.97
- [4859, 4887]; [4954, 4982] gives 1.03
